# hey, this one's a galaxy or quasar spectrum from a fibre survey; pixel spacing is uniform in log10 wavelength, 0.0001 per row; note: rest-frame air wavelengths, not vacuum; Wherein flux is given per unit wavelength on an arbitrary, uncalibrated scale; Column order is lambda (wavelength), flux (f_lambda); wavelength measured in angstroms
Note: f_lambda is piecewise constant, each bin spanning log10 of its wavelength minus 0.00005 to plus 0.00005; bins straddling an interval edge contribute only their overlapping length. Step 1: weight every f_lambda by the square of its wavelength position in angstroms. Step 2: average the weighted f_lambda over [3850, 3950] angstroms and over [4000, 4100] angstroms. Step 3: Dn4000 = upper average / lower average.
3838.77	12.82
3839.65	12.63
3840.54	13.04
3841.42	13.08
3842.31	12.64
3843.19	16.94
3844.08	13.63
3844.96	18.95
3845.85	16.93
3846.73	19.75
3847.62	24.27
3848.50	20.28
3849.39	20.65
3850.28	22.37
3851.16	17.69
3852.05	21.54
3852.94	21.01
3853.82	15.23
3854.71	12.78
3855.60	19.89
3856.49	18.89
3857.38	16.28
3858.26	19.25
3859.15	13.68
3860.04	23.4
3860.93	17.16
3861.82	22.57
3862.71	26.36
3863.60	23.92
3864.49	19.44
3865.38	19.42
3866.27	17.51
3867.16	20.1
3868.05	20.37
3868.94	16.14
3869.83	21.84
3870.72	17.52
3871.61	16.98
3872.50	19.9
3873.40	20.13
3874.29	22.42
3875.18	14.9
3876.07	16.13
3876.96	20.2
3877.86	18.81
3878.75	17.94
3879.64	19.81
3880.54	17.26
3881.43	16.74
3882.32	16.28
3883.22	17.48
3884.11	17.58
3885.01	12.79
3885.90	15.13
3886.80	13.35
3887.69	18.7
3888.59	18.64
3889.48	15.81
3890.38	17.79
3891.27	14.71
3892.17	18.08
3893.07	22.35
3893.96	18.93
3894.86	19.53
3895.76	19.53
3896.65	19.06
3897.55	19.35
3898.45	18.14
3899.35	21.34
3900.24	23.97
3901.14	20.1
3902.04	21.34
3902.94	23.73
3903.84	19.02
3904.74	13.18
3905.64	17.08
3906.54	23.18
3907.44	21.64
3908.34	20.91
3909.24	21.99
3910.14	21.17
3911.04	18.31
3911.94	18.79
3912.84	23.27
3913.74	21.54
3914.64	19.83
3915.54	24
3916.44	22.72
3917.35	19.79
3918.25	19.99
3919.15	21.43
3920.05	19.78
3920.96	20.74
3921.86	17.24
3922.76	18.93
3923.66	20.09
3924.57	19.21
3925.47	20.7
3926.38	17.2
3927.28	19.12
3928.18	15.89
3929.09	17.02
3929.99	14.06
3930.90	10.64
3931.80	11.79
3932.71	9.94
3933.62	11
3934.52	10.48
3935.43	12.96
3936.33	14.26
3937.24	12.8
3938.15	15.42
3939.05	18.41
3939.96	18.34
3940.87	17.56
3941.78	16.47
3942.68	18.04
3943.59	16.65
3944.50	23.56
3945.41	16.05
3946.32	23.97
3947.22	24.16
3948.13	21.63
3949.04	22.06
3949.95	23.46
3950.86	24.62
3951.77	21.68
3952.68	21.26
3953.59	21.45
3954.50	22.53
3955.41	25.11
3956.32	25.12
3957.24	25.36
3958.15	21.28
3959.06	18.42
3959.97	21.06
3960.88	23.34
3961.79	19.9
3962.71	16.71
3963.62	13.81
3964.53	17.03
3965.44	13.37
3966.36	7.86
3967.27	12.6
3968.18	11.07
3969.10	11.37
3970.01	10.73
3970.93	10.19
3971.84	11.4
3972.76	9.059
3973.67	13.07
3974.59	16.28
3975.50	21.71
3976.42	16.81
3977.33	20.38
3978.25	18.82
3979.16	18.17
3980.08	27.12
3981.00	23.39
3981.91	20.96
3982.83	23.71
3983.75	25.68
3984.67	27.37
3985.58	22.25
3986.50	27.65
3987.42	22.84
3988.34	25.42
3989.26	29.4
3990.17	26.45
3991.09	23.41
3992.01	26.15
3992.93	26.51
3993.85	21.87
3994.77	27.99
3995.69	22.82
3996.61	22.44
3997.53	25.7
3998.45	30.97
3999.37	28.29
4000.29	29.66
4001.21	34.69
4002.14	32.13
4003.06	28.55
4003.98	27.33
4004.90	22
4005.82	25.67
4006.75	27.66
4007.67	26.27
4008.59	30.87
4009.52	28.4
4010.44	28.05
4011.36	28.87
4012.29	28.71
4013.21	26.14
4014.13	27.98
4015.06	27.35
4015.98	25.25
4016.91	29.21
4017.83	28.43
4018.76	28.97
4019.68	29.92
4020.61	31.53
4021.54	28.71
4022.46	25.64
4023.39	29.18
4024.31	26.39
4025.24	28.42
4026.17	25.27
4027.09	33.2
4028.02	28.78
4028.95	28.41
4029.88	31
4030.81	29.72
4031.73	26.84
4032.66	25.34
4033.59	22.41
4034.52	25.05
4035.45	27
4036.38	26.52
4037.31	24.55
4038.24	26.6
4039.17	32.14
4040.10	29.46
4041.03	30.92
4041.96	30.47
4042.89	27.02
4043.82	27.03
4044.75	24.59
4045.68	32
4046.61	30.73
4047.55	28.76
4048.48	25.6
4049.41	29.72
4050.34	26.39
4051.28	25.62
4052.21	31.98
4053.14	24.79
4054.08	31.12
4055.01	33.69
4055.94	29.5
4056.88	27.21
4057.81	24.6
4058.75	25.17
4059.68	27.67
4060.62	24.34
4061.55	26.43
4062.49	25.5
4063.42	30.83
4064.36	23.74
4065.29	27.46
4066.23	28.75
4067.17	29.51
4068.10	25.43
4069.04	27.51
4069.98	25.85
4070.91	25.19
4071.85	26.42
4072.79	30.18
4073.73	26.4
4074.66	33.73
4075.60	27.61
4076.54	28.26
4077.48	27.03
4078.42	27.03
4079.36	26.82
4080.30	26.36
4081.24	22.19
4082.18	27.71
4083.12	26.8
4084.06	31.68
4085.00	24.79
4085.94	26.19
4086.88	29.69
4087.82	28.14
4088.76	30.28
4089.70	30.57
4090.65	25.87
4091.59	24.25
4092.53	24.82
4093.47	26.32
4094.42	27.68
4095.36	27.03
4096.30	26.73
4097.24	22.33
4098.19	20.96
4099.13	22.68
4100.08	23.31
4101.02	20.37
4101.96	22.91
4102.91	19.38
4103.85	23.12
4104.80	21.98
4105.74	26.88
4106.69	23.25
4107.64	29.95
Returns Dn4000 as 1.60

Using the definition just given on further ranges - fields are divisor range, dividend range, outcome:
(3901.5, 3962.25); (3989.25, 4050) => 1.50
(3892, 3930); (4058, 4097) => 1.48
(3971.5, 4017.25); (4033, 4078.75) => 1.15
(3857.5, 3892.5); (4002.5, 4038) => 1.62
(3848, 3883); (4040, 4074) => 1.61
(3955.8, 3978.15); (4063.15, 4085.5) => 1.78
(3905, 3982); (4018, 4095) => 1.60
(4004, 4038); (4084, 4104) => 0.95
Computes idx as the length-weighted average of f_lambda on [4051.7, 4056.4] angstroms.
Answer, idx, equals 30.2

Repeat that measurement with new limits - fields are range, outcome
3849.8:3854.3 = 19.5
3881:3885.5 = 16.2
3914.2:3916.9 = 22.2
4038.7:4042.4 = 30.8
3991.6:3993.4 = 26.3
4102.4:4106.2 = 22.8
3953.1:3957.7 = 23.9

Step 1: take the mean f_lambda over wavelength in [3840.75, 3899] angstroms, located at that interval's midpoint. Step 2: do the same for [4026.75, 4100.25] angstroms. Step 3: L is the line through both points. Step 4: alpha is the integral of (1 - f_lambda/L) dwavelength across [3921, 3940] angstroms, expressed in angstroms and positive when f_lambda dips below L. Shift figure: 5.0 angstroms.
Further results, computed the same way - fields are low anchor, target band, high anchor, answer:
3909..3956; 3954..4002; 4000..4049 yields 4.95 angstroms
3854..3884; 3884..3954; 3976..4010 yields 9.13 angstroms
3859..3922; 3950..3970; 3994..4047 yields 4.30 angstroms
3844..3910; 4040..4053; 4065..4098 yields -1.37 angstroms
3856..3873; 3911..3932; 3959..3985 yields -0.70 angstroms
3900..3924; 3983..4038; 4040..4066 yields -3.39 angstroms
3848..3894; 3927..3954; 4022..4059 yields 6.02 angstroms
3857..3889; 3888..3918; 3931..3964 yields -2.12 angstroms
